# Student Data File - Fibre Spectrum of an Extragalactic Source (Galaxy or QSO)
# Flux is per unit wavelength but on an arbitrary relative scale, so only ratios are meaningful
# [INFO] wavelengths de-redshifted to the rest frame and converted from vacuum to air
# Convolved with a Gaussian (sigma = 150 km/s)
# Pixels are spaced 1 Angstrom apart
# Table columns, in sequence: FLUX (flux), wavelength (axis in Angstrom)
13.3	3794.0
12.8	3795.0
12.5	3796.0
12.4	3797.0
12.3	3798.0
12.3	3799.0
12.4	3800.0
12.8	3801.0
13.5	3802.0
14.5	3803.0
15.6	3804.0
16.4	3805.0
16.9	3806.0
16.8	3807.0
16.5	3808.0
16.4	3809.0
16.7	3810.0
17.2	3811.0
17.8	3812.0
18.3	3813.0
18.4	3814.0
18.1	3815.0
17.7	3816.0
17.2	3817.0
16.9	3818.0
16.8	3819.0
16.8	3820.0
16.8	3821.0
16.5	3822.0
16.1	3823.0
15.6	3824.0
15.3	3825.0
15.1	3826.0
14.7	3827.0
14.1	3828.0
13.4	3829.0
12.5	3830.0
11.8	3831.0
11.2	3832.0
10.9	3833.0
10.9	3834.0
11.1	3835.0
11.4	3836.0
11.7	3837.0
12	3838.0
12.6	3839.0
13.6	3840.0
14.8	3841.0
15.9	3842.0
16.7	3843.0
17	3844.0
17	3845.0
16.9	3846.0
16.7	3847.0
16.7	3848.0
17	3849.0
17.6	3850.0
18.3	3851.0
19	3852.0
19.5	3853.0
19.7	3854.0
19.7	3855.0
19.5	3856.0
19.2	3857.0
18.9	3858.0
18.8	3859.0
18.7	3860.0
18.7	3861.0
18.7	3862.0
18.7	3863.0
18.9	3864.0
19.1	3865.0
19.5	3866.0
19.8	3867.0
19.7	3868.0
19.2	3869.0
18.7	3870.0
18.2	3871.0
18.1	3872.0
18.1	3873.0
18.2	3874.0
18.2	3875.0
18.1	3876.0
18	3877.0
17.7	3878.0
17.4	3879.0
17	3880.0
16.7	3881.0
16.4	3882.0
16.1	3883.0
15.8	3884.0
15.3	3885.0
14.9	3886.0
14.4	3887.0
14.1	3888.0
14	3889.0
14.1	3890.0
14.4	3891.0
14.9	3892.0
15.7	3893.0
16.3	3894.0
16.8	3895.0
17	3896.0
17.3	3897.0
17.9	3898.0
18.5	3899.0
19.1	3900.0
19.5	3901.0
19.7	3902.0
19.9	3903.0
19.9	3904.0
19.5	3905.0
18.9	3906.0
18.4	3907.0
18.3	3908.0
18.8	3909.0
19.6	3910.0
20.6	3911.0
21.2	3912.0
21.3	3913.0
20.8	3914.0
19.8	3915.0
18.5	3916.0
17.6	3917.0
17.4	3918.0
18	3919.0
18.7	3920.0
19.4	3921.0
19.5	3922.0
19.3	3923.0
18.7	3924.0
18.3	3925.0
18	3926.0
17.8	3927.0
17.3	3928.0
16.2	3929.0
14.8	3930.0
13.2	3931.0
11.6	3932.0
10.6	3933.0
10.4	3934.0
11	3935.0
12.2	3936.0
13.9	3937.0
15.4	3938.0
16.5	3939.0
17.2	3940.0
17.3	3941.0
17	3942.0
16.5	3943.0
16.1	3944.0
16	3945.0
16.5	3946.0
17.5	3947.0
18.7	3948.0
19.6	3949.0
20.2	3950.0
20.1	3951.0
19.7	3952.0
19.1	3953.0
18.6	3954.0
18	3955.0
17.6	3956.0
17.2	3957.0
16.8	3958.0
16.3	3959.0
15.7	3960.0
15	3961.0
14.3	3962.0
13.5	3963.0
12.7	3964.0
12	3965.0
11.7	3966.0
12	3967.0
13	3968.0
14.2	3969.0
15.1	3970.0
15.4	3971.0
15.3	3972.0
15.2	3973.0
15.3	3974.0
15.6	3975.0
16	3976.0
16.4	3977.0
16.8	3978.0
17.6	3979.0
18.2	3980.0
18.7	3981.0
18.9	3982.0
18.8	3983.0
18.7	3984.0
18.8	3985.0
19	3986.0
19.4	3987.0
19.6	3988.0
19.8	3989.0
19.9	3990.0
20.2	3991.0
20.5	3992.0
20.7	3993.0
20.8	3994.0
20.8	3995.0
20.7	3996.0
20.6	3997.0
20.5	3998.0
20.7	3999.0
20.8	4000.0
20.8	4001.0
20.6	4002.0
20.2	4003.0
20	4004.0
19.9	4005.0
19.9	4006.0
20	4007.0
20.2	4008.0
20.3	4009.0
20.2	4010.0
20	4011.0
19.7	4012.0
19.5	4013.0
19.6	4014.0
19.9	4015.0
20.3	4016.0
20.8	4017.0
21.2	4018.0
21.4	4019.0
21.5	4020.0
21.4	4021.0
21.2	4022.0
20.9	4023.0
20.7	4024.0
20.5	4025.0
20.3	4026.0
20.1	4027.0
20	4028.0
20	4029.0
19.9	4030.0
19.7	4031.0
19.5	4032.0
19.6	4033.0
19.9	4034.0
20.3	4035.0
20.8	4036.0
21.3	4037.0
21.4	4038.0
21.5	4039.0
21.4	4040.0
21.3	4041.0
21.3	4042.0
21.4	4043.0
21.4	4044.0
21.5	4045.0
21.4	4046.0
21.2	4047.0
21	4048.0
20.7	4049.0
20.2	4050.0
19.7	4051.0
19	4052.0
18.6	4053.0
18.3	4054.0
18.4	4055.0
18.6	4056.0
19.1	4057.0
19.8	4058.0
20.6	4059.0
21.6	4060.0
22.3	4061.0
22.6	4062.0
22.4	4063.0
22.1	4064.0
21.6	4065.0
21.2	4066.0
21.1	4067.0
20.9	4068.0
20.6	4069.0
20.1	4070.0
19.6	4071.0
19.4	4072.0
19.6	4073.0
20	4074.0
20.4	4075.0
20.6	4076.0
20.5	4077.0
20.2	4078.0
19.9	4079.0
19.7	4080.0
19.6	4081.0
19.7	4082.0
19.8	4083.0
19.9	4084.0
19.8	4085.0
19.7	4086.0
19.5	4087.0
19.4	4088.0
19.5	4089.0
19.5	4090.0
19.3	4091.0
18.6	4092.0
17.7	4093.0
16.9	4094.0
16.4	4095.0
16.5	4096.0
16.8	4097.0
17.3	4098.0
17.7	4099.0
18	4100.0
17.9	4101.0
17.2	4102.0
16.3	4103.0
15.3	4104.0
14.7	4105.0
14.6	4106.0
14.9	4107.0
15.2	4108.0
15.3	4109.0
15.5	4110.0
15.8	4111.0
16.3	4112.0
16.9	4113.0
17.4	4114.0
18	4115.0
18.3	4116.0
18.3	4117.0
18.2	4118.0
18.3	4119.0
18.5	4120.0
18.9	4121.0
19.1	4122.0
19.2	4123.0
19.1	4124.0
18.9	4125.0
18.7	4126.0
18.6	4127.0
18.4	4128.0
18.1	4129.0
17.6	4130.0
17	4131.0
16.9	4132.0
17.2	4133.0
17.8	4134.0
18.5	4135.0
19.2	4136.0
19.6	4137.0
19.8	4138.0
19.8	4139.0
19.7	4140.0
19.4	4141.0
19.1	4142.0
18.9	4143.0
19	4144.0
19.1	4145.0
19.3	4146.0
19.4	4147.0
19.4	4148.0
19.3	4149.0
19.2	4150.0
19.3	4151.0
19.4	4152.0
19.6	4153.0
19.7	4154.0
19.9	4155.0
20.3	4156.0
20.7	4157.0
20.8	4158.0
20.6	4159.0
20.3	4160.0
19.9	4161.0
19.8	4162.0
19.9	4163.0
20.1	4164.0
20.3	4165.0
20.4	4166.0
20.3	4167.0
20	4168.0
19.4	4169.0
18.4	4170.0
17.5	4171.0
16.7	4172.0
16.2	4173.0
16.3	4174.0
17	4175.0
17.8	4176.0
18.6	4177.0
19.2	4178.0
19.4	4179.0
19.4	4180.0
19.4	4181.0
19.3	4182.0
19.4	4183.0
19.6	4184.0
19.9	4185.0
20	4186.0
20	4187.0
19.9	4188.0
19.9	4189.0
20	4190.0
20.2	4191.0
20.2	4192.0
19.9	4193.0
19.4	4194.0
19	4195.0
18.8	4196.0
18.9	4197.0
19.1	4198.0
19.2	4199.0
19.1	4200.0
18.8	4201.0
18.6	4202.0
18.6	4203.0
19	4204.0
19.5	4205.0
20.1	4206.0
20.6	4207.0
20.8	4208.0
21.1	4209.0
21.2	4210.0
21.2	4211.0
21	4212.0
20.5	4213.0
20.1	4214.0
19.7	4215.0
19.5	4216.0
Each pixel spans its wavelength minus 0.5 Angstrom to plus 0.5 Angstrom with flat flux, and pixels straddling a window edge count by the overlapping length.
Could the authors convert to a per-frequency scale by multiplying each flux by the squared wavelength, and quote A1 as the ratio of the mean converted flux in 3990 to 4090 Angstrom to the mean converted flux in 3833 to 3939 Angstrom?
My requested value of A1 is 1.29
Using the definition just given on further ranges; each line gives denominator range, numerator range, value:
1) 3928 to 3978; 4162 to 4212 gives 1.40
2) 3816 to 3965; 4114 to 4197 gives 1.29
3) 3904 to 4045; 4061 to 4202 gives 1.11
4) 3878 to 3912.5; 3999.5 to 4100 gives 1.25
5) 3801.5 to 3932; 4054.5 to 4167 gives 1.26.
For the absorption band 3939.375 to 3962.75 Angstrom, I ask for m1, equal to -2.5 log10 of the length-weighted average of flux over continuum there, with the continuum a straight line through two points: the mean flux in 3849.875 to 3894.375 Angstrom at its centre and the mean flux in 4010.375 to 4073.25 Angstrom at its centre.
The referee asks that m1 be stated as 0.09 mag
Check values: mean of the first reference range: 17.6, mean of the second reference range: 20.5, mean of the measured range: 17.4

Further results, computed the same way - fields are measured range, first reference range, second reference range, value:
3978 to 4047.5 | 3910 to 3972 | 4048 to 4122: -0.148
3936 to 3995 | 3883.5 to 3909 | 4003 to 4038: 0.113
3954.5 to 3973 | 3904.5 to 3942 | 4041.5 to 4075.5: 0.225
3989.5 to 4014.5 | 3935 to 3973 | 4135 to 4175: -0.206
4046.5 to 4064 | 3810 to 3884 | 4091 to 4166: -0.137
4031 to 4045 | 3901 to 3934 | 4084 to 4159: -0.148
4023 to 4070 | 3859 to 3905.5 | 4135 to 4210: -0.110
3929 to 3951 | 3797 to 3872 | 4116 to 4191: 0.114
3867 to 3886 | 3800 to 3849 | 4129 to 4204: -0.116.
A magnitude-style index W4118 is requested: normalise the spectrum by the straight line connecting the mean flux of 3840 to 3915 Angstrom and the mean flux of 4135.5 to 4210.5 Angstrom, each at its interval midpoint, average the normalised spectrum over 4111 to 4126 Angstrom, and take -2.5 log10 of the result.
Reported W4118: 0.06 mag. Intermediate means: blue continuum 17.9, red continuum 19.4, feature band 18.2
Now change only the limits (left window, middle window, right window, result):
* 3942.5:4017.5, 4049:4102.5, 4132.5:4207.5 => -0.05 mag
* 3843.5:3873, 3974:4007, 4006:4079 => 0.03 mag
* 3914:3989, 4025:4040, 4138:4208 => -0.16 mag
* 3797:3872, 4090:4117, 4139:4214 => 0.12 mag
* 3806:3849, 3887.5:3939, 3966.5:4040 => 0.01 mag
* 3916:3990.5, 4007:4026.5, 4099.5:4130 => -0.21 mag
